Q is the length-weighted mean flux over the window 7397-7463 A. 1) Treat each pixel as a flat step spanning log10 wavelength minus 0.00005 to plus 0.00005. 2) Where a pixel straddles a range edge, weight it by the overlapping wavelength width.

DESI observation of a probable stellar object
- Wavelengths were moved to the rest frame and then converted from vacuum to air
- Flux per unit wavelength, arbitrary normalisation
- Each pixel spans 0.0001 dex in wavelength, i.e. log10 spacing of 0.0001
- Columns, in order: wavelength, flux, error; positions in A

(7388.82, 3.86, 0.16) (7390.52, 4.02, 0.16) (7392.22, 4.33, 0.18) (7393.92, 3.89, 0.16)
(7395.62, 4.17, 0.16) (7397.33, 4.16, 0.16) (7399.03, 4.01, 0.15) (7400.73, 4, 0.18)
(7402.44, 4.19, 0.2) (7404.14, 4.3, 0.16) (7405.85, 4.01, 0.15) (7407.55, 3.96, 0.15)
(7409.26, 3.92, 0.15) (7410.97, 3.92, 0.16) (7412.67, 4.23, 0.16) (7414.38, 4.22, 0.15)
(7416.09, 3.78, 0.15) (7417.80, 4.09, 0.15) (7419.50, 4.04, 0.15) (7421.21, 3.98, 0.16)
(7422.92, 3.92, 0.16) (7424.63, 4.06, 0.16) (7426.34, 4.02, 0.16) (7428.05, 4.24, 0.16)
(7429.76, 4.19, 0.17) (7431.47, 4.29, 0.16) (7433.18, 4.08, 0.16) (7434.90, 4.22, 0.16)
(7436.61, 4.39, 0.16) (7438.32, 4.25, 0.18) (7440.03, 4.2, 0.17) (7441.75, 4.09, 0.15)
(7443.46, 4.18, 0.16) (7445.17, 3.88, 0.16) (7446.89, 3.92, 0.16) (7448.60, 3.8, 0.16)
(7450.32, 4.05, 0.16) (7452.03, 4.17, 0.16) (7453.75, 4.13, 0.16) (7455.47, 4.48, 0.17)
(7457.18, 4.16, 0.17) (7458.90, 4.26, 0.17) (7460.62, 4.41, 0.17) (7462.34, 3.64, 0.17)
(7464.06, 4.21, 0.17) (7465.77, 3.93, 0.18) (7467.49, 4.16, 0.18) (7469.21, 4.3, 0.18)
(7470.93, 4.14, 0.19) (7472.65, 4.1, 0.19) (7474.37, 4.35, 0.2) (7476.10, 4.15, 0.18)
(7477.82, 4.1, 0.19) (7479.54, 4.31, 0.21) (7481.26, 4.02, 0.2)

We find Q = 4.1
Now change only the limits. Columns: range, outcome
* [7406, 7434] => 4.06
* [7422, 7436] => 4.13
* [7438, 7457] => 4.1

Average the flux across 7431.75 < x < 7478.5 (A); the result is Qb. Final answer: 4.14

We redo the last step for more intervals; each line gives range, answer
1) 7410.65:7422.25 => 4.04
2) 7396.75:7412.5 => 4.06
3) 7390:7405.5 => 4.12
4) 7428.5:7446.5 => 4.17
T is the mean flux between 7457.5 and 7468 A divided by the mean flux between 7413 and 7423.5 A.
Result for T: 1.02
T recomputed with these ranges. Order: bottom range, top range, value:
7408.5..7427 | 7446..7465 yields 1.02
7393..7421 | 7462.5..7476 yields 1.02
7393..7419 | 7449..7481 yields 1.03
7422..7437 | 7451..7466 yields 1.00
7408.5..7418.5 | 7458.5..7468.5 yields 1.02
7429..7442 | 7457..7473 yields 0.98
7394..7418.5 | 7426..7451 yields 1.01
